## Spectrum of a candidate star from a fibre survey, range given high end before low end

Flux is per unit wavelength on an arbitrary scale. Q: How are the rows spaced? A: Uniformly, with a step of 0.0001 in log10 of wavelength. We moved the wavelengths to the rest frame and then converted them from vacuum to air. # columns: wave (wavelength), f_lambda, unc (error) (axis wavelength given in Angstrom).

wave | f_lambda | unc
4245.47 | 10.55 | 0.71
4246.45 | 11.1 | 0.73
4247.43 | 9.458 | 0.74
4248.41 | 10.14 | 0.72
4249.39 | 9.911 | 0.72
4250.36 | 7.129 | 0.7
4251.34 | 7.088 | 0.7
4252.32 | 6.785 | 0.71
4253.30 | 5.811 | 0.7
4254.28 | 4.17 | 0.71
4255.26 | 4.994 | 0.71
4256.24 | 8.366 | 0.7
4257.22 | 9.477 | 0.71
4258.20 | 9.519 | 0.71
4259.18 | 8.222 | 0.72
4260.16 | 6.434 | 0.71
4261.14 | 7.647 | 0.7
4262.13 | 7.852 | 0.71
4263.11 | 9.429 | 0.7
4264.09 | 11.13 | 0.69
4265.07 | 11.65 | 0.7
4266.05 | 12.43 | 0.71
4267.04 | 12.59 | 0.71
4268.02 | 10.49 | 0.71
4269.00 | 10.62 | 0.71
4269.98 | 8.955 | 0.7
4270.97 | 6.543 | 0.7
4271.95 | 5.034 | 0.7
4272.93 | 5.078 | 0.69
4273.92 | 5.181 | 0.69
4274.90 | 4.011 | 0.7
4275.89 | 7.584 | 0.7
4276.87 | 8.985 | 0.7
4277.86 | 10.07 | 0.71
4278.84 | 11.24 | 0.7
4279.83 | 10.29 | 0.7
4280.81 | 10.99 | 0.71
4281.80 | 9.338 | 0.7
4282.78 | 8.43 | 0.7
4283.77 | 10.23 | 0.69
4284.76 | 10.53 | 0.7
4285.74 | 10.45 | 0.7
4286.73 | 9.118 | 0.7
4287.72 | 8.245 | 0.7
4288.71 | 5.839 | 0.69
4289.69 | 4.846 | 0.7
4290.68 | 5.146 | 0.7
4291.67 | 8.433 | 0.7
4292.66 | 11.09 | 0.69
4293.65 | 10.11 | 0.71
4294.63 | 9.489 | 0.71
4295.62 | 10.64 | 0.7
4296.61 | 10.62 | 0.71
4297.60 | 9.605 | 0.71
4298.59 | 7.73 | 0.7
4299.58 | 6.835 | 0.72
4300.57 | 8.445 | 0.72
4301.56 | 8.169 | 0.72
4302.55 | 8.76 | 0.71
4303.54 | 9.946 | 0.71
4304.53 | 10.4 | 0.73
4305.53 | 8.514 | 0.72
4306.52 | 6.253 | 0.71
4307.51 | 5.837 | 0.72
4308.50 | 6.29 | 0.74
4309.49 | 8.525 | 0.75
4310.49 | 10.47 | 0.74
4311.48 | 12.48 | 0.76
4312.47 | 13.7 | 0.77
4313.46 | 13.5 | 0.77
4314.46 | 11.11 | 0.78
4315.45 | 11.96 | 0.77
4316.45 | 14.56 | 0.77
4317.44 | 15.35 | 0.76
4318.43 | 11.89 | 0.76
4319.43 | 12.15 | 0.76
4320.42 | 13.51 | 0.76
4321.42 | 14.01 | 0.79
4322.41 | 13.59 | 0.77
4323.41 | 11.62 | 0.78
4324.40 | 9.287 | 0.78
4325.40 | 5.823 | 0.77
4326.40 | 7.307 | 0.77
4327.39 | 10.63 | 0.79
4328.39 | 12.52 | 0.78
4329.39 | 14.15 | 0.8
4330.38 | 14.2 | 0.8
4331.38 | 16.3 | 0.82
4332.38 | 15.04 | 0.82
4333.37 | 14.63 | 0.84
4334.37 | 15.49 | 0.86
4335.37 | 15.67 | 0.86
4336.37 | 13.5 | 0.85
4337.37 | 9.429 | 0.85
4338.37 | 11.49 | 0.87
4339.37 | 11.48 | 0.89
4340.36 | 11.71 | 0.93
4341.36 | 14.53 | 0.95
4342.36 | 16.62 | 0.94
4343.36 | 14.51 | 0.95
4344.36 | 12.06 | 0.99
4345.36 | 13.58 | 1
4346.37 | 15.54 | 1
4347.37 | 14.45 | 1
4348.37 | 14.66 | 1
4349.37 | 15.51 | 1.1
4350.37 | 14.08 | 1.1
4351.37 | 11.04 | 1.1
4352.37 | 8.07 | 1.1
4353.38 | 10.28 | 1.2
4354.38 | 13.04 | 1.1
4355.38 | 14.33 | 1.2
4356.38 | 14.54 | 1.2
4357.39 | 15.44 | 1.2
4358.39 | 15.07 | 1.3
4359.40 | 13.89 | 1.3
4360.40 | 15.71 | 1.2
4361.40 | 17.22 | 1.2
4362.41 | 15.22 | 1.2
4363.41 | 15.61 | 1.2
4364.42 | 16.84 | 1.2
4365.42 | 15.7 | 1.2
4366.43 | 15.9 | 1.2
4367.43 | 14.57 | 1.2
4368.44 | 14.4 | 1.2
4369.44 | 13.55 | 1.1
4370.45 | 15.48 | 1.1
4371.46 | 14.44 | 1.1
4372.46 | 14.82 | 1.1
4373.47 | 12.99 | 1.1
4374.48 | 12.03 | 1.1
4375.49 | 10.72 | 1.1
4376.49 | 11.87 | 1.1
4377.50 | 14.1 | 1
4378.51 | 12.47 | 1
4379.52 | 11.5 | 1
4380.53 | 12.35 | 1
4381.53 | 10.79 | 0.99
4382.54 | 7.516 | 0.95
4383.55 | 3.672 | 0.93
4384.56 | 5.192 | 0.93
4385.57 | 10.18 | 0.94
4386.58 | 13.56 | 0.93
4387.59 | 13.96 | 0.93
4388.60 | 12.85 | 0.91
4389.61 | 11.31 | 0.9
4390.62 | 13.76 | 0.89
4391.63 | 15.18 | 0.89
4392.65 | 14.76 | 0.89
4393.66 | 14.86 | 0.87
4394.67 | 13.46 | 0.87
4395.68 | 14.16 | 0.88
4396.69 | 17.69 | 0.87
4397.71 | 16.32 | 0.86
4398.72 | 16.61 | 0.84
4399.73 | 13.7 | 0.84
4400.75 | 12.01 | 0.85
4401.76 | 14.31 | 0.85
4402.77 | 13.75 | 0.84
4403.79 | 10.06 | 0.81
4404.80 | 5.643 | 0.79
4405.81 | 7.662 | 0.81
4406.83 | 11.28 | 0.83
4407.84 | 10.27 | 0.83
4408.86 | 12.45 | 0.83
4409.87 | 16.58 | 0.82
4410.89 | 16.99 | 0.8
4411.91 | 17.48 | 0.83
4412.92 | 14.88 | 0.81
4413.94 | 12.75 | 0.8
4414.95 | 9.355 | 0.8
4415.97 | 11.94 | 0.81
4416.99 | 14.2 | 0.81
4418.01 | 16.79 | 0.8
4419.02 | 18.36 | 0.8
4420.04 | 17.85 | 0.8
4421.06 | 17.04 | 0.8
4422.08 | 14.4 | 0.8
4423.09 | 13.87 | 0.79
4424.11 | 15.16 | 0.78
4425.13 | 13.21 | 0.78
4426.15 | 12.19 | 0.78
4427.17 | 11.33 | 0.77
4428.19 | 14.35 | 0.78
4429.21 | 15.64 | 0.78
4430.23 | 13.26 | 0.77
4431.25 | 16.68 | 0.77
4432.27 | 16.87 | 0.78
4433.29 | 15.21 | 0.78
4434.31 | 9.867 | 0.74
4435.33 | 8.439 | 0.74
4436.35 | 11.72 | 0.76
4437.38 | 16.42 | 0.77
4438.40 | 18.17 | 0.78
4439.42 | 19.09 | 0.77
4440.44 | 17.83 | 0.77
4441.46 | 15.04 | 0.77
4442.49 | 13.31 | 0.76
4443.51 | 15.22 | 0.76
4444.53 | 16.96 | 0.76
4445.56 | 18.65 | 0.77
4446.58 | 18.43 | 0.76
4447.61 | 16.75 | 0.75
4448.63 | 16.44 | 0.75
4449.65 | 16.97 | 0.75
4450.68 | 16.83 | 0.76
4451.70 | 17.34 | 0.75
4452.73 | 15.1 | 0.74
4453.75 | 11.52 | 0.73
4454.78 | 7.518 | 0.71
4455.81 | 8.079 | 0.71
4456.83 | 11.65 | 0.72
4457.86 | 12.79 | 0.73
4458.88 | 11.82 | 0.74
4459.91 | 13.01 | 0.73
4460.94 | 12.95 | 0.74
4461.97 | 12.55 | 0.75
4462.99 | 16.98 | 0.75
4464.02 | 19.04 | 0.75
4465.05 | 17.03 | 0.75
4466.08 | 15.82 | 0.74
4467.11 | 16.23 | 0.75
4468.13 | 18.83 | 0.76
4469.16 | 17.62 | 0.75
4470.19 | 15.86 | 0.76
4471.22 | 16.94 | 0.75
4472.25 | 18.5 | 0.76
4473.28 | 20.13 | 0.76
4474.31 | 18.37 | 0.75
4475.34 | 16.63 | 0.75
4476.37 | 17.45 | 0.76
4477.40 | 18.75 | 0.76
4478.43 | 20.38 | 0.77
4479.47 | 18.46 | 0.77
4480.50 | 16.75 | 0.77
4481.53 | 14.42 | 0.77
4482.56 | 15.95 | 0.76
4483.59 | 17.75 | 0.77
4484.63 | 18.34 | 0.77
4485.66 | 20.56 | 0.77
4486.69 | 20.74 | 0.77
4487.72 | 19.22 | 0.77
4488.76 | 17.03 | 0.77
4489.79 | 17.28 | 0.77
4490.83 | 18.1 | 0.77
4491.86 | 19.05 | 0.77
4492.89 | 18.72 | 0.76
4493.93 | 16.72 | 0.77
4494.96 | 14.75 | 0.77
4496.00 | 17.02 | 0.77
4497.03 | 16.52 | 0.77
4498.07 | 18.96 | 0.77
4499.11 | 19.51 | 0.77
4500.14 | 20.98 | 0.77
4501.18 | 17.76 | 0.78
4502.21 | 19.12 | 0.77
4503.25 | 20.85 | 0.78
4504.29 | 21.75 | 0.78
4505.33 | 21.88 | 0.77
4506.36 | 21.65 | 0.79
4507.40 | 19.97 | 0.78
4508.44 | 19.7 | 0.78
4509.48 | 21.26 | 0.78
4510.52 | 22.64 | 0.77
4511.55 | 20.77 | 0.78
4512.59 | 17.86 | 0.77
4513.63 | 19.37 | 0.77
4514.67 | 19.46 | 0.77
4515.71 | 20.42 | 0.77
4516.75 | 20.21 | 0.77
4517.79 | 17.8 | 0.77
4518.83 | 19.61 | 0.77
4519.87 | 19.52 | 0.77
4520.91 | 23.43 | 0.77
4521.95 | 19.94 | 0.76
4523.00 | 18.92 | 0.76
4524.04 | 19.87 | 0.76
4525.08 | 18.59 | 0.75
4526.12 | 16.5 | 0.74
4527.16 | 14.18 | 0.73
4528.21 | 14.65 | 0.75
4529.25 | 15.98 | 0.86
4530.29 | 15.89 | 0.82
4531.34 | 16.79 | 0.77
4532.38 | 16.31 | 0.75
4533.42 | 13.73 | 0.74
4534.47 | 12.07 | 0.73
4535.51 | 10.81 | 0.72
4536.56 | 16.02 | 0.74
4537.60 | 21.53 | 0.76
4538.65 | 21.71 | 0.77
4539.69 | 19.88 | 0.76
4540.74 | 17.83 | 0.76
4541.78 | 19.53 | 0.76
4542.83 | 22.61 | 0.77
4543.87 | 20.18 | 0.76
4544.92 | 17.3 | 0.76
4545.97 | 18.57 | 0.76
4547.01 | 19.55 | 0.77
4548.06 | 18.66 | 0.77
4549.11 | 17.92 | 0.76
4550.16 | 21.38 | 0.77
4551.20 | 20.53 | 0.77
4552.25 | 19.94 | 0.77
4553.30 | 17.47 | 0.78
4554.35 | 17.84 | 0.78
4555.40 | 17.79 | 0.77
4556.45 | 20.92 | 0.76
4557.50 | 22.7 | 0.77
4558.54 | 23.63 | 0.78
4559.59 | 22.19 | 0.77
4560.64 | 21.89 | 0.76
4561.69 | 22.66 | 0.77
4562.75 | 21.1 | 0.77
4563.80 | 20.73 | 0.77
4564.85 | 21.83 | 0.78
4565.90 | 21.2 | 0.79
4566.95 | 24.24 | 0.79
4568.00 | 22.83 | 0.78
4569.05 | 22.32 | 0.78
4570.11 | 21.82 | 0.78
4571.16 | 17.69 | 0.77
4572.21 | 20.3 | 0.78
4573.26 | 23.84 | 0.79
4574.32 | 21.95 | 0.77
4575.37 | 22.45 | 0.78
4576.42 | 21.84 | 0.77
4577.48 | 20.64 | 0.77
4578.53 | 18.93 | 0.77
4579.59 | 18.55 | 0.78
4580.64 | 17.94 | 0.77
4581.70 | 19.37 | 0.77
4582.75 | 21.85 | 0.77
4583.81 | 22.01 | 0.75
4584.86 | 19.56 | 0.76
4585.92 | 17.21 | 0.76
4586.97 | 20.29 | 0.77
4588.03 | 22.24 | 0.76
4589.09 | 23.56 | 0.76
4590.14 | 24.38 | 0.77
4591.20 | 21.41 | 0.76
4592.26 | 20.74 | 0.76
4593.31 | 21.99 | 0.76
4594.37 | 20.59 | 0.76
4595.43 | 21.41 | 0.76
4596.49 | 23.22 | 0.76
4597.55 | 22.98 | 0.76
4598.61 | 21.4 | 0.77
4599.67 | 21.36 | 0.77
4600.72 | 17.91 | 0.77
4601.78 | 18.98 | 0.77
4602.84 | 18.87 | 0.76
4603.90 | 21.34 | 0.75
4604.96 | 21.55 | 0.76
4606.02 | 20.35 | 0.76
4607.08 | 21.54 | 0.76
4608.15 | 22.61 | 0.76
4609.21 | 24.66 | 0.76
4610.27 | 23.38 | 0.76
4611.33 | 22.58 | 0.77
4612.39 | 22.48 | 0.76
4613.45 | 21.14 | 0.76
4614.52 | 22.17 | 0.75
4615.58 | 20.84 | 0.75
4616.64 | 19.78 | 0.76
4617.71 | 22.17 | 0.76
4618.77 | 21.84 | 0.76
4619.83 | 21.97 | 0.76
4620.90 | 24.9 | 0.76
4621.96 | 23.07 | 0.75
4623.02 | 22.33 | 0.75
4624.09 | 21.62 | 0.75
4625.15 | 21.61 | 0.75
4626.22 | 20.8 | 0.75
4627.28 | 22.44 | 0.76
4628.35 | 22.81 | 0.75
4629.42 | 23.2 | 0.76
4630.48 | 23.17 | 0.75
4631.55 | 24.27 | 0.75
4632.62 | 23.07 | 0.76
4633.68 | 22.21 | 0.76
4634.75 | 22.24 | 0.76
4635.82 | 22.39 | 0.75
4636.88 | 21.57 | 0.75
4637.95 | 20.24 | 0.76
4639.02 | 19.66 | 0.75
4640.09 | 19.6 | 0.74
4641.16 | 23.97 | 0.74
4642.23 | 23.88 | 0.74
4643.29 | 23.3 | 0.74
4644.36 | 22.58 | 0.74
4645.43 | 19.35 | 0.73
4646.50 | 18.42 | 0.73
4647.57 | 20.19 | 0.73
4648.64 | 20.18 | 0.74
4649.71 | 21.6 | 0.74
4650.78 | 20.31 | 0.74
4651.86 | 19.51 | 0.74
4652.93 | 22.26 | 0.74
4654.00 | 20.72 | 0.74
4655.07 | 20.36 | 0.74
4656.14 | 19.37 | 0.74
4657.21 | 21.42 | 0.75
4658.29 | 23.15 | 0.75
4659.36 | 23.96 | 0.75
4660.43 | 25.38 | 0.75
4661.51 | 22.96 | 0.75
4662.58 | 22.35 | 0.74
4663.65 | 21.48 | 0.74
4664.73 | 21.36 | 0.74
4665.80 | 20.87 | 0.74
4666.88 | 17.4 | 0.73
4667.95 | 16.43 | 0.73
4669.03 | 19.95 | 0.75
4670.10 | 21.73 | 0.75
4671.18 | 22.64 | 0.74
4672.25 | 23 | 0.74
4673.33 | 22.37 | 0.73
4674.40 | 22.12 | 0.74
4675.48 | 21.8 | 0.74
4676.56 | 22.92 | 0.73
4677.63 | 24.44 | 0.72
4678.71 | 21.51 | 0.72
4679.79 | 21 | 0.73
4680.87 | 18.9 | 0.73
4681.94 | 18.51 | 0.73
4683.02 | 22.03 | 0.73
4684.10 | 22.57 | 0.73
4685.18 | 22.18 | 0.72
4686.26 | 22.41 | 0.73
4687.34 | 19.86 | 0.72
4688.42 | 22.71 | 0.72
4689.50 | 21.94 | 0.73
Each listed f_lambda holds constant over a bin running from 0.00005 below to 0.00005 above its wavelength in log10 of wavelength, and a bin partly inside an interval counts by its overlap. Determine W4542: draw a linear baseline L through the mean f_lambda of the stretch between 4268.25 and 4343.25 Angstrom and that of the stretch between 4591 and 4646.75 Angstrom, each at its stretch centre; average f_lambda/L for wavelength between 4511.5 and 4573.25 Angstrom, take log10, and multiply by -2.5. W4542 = -0.02 mag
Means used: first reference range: 10.3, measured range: 19.3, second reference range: 21.8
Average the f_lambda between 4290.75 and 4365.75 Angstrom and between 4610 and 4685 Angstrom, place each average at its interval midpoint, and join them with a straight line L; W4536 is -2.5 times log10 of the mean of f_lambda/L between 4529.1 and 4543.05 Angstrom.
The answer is 0.08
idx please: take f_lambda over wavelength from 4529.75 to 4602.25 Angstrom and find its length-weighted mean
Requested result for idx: 20.1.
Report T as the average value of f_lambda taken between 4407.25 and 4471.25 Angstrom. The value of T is 14.8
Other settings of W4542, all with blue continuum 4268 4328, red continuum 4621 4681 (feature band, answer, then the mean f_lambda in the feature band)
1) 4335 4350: -0.23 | 13.6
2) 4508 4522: -0.19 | 20.2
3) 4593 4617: -0.07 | 21.4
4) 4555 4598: -0.12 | 21.3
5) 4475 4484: -0.11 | 17.4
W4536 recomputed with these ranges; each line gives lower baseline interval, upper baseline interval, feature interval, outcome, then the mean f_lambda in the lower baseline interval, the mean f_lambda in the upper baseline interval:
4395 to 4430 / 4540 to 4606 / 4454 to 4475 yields 0.07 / 13.8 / 20.7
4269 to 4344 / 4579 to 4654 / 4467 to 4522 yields -0.10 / 10.4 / 21.5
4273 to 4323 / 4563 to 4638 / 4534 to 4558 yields 0.04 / 9.66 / 21.6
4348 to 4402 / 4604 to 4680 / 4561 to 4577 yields -0.12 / 13.4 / 21.8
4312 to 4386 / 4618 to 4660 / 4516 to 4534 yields 0.03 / 13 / 21.8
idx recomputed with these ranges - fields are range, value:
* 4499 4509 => 20.4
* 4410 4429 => 14.6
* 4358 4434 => 13.6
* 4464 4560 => 18.6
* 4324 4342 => 12.5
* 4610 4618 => 21.7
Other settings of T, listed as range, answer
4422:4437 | 13.5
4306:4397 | 12.8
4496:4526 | 19.8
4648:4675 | 21.3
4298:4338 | 11.2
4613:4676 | 21.7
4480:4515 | 18.9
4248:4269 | 8.68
